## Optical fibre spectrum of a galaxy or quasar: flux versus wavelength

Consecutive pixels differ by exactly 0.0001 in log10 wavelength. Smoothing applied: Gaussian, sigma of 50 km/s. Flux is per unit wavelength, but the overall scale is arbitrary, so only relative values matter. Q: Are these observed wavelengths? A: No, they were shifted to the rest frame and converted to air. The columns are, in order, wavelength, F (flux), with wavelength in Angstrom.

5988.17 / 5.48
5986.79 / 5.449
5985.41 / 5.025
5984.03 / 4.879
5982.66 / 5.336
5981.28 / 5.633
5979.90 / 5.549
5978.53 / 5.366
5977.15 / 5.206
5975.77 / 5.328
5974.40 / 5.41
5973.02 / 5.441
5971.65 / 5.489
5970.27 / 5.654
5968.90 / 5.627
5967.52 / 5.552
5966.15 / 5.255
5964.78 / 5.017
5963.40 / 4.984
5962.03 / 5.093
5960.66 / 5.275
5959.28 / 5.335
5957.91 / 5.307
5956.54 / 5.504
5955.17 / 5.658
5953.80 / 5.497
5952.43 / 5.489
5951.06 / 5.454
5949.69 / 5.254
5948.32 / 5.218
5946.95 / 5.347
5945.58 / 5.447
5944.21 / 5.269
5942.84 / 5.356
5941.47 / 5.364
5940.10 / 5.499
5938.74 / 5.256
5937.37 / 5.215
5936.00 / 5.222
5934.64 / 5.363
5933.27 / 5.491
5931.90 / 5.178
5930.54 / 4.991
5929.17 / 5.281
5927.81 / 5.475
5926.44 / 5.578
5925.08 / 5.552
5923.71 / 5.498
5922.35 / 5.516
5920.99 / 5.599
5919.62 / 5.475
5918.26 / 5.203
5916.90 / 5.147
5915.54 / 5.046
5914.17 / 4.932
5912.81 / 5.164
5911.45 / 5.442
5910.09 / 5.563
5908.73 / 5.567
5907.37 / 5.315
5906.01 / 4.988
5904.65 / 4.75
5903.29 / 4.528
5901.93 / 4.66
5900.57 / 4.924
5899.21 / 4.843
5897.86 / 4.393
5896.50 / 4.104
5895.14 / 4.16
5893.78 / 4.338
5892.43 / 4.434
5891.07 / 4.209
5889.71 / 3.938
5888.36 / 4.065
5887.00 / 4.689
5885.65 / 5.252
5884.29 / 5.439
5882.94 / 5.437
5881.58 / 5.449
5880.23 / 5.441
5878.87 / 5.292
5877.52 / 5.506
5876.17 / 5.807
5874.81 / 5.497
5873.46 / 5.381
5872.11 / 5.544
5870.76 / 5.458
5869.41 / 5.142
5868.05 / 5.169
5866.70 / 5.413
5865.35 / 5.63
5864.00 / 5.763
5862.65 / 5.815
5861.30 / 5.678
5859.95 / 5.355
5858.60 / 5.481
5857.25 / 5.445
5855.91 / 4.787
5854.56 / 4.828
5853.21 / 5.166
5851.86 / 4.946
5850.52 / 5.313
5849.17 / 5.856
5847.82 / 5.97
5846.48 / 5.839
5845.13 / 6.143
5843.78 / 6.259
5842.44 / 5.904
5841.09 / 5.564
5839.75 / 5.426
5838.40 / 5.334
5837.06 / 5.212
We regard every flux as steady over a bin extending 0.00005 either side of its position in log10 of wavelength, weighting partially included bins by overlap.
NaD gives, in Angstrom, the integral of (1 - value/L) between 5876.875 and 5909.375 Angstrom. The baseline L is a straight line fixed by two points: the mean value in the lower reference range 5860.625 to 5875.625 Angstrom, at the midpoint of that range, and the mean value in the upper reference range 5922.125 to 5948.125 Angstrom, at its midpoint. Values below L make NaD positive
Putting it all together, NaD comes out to 3.7 Angstrom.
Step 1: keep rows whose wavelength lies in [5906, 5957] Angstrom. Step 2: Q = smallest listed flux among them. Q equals 4.932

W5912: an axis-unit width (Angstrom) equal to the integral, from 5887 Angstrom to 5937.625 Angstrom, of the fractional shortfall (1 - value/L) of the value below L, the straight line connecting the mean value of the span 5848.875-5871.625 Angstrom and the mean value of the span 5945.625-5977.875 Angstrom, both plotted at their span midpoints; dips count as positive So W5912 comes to 3.44 Angstrom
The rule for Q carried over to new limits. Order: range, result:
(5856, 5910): 3.938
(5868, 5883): 5.142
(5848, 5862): 4.787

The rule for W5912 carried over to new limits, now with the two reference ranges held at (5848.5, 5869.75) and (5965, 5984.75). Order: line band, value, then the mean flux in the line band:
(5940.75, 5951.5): 0.1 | 5.33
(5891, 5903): 2.0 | 4.47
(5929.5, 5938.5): 0.2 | 5.24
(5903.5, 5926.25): 0.4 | 5.29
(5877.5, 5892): 1.2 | 4.94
